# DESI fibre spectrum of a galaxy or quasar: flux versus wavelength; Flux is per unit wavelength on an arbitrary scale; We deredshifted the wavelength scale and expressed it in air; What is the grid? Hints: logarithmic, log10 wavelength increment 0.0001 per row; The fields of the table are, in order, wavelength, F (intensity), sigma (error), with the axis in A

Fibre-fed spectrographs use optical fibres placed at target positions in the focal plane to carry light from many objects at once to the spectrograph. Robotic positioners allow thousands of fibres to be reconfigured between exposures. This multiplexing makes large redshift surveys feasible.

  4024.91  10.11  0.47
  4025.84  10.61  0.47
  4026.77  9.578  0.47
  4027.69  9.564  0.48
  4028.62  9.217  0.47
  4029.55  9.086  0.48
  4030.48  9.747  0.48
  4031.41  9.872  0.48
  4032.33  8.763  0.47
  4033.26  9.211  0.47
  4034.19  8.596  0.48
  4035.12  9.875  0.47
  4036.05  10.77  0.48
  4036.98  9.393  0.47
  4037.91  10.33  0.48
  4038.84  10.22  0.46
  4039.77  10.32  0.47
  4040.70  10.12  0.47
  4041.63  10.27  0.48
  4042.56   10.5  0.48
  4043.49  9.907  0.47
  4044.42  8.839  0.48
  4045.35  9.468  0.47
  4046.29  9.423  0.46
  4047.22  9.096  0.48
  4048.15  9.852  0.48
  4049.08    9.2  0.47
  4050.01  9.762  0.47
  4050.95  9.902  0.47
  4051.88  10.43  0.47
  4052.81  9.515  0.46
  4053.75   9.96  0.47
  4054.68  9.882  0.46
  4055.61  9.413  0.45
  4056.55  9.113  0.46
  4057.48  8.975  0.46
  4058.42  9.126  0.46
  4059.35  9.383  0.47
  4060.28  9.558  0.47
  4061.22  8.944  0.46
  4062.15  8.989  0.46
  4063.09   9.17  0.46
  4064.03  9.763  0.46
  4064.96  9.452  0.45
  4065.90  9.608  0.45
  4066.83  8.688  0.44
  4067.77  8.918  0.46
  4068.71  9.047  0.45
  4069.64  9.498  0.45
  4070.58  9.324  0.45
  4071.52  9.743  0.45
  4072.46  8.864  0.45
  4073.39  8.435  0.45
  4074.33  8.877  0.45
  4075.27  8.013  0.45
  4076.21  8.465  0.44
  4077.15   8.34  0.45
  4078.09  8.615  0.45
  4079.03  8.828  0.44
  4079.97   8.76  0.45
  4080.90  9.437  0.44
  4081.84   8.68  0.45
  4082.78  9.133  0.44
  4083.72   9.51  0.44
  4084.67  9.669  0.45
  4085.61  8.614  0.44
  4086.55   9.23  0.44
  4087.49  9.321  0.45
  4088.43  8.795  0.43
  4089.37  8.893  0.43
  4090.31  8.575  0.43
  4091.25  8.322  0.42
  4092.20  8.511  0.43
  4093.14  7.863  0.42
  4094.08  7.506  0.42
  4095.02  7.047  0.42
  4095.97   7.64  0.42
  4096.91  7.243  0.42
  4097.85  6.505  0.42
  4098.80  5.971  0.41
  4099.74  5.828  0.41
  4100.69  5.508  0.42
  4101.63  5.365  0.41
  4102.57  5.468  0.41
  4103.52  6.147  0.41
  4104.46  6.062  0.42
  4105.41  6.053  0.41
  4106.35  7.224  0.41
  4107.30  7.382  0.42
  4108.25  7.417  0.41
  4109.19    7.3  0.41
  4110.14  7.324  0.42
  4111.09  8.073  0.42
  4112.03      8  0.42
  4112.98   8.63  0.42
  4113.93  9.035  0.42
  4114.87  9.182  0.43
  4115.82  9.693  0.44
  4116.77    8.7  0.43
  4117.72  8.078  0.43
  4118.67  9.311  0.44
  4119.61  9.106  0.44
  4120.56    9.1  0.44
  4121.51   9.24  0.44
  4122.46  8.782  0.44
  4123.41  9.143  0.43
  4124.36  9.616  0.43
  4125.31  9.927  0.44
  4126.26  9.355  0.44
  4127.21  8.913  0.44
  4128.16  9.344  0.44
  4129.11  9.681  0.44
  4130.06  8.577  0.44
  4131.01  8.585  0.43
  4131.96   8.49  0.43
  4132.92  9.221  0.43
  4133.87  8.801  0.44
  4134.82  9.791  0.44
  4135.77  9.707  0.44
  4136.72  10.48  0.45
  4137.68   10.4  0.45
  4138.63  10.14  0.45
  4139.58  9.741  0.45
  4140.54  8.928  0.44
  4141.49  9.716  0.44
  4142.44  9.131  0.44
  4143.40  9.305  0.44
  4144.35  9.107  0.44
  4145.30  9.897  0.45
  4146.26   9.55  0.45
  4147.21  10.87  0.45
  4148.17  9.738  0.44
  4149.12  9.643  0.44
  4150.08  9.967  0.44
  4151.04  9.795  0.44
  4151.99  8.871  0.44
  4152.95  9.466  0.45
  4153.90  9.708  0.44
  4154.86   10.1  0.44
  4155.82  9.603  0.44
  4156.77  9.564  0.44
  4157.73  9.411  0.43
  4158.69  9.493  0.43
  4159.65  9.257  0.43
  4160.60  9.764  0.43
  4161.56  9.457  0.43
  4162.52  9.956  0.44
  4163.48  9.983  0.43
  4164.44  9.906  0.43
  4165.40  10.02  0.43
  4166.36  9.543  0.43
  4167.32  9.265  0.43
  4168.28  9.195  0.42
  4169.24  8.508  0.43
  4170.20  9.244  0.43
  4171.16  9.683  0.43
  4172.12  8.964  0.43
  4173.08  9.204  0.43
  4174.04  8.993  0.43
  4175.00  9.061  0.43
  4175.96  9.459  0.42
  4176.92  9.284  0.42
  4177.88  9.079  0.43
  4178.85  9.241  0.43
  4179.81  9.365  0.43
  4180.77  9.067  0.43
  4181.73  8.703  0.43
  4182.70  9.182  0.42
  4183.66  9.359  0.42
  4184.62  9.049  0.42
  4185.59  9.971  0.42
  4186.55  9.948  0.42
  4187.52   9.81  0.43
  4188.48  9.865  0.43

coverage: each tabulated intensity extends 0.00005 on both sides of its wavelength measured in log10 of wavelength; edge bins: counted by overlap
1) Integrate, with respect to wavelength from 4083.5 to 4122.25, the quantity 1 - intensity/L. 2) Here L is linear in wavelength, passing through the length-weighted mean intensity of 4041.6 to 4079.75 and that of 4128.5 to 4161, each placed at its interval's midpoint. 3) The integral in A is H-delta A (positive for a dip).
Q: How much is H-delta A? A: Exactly 6.39 A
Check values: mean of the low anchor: 9.28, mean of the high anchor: 9.54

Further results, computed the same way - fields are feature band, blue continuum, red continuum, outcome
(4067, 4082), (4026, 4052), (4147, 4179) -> 1.20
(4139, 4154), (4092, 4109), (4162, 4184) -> -2.22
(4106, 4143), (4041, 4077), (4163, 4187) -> 1.48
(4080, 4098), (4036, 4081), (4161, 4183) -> 1.69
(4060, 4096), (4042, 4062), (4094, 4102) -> -4.98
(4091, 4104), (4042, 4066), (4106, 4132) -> 3.22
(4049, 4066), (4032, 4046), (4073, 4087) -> -0.24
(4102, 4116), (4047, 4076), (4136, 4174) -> 2.93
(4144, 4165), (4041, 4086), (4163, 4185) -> -0.94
